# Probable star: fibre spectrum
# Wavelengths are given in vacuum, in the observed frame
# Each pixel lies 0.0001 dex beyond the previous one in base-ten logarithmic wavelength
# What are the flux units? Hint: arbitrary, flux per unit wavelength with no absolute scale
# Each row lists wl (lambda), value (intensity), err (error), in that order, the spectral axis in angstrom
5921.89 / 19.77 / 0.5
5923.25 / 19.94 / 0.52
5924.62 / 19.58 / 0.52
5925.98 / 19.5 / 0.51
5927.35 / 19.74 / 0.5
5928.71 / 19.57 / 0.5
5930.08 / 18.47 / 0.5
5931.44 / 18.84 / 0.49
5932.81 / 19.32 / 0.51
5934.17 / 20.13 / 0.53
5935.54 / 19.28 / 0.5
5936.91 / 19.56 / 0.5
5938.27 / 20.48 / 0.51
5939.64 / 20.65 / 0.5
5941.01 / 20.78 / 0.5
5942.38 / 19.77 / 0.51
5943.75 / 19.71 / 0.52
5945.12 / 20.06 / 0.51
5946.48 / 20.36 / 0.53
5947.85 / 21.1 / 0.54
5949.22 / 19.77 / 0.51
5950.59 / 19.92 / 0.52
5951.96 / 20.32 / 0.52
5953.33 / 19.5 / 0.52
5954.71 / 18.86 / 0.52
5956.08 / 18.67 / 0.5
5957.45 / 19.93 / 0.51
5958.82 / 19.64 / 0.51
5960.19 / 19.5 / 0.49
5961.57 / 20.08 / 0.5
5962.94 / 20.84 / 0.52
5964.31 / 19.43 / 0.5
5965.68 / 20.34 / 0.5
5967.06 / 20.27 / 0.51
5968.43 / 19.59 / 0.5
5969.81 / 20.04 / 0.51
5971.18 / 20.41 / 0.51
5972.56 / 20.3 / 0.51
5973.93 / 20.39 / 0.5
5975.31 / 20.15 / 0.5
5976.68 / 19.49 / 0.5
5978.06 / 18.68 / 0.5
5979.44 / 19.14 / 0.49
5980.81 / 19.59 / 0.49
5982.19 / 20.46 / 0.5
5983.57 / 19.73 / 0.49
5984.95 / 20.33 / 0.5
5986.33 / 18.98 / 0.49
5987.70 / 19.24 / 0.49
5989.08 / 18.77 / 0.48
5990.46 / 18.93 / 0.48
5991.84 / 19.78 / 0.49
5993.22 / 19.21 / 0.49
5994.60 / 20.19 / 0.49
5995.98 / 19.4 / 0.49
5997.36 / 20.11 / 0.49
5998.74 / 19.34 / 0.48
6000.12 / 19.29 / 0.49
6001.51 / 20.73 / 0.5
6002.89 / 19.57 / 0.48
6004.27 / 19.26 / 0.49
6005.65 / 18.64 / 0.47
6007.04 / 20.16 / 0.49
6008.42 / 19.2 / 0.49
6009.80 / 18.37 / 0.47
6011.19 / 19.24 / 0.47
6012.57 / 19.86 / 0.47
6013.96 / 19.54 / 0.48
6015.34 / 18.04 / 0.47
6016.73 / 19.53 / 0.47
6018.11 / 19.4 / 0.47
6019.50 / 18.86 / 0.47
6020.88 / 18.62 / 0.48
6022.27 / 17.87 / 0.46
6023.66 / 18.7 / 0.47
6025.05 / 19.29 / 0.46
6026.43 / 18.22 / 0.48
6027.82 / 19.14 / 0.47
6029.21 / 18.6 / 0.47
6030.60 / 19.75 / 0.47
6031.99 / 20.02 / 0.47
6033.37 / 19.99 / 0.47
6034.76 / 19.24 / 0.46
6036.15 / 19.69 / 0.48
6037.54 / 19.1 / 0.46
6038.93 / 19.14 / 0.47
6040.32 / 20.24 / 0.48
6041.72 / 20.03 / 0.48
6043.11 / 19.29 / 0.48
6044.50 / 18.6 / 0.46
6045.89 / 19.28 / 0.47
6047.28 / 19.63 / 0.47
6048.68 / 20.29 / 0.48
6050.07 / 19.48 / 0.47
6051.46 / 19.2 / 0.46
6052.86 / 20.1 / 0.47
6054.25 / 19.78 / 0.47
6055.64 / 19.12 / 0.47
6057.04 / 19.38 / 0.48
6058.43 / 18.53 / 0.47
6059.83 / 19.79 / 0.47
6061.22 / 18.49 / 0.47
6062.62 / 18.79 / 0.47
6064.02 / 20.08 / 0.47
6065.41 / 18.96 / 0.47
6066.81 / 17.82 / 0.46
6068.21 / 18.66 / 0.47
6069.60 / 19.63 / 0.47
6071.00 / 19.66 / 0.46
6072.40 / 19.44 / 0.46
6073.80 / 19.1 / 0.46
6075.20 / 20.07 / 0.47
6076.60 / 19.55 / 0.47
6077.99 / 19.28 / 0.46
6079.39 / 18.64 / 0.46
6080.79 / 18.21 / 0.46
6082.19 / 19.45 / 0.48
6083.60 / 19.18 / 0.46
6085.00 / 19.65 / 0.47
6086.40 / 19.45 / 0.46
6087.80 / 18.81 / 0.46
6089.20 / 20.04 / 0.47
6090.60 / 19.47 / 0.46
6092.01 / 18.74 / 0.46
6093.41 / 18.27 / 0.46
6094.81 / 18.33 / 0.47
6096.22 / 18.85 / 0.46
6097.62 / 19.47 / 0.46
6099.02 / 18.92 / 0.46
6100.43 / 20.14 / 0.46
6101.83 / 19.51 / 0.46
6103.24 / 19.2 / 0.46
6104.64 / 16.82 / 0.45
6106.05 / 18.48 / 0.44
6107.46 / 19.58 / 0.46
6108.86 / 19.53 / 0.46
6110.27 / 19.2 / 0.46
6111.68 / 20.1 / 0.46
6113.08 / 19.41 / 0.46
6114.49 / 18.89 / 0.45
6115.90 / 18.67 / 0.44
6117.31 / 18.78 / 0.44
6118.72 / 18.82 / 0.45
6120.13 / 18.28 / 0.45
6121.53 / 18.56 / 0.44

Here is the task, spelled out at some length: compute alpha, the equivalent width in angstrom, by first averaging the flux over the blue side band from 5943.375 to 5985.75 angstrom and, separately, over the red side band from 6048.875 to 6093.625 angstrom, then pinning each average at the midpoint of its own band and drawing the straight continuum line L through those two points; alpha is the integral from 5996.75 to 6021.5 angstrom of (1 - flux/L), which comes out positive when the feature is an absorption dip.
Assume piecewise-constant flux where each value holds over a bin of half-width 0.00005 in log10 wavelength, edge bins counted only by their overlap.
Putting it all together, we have 0.38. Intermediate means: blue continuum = 19.9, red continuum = 19.2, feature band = 19.3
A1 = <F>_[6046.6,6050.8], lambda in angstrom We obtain 19.8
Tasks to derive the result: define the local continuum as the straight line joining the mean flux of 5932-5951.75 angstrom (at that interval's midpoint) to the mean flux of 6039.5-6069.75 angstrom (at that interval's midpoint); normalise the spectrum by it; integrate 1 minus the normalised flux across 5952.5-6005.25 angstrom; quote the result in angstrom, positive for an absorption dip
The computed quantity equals 0.4 angstrom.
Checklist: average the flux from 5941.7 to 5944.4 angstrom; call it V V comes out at 19.7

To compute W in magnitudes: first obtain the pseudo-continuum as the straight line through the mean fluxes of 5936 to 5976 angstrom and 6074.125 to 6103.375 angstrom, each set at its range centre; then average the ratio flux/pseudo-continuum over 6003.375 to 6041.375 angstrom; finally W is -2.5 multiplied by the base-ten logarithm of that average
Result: 0.02 mag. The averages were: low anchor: 20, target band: 19.2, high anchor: 19.2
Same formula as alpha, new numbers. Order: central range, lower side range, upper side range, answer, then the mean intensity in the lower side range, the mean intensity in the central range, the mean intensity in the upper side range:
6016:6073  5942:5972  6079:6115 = 0.4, 19.9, 19.3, 19.1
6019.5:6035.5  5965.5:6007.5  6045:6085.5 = 0.4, 19.7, 19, 19.3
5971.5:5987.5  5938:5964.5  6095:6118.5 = 0.0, 20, 19.8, 19.1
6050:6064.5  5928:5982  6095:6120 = 0.0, 19.8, 19.3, 19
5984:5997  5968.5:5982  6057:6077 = 0.2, 19.8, 19.5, 19.2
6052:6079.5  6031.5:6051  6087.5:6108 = 0.1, 19.6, 19.3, 19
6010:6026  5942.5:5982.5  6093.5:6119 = 0.5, 19.9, 19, 19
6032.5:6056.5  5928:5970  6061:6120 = -0.3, 19.8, 19.5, 19.1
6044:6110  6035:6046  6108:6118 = 0.5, 19.4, 19.2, 19.2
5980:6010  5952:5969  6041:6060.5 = 0.2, 19.7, 19.5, 19.5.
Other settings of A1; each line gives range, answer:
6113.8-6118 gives 18.8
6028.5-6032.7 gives 19.5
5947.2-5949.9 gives 20.4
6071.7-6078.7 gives 19.5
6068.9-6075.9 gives 19.6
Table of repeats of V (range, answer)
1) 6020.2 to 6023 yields 18.2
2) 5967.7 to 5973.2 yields 20.1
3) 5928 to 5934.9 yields 19.3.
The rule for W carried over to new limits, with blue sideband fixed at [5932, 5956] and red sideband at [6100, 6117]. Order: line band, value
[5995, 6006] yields 0.003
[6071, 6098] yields 0.003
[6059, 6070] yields 0.018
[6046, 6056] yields -0.015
